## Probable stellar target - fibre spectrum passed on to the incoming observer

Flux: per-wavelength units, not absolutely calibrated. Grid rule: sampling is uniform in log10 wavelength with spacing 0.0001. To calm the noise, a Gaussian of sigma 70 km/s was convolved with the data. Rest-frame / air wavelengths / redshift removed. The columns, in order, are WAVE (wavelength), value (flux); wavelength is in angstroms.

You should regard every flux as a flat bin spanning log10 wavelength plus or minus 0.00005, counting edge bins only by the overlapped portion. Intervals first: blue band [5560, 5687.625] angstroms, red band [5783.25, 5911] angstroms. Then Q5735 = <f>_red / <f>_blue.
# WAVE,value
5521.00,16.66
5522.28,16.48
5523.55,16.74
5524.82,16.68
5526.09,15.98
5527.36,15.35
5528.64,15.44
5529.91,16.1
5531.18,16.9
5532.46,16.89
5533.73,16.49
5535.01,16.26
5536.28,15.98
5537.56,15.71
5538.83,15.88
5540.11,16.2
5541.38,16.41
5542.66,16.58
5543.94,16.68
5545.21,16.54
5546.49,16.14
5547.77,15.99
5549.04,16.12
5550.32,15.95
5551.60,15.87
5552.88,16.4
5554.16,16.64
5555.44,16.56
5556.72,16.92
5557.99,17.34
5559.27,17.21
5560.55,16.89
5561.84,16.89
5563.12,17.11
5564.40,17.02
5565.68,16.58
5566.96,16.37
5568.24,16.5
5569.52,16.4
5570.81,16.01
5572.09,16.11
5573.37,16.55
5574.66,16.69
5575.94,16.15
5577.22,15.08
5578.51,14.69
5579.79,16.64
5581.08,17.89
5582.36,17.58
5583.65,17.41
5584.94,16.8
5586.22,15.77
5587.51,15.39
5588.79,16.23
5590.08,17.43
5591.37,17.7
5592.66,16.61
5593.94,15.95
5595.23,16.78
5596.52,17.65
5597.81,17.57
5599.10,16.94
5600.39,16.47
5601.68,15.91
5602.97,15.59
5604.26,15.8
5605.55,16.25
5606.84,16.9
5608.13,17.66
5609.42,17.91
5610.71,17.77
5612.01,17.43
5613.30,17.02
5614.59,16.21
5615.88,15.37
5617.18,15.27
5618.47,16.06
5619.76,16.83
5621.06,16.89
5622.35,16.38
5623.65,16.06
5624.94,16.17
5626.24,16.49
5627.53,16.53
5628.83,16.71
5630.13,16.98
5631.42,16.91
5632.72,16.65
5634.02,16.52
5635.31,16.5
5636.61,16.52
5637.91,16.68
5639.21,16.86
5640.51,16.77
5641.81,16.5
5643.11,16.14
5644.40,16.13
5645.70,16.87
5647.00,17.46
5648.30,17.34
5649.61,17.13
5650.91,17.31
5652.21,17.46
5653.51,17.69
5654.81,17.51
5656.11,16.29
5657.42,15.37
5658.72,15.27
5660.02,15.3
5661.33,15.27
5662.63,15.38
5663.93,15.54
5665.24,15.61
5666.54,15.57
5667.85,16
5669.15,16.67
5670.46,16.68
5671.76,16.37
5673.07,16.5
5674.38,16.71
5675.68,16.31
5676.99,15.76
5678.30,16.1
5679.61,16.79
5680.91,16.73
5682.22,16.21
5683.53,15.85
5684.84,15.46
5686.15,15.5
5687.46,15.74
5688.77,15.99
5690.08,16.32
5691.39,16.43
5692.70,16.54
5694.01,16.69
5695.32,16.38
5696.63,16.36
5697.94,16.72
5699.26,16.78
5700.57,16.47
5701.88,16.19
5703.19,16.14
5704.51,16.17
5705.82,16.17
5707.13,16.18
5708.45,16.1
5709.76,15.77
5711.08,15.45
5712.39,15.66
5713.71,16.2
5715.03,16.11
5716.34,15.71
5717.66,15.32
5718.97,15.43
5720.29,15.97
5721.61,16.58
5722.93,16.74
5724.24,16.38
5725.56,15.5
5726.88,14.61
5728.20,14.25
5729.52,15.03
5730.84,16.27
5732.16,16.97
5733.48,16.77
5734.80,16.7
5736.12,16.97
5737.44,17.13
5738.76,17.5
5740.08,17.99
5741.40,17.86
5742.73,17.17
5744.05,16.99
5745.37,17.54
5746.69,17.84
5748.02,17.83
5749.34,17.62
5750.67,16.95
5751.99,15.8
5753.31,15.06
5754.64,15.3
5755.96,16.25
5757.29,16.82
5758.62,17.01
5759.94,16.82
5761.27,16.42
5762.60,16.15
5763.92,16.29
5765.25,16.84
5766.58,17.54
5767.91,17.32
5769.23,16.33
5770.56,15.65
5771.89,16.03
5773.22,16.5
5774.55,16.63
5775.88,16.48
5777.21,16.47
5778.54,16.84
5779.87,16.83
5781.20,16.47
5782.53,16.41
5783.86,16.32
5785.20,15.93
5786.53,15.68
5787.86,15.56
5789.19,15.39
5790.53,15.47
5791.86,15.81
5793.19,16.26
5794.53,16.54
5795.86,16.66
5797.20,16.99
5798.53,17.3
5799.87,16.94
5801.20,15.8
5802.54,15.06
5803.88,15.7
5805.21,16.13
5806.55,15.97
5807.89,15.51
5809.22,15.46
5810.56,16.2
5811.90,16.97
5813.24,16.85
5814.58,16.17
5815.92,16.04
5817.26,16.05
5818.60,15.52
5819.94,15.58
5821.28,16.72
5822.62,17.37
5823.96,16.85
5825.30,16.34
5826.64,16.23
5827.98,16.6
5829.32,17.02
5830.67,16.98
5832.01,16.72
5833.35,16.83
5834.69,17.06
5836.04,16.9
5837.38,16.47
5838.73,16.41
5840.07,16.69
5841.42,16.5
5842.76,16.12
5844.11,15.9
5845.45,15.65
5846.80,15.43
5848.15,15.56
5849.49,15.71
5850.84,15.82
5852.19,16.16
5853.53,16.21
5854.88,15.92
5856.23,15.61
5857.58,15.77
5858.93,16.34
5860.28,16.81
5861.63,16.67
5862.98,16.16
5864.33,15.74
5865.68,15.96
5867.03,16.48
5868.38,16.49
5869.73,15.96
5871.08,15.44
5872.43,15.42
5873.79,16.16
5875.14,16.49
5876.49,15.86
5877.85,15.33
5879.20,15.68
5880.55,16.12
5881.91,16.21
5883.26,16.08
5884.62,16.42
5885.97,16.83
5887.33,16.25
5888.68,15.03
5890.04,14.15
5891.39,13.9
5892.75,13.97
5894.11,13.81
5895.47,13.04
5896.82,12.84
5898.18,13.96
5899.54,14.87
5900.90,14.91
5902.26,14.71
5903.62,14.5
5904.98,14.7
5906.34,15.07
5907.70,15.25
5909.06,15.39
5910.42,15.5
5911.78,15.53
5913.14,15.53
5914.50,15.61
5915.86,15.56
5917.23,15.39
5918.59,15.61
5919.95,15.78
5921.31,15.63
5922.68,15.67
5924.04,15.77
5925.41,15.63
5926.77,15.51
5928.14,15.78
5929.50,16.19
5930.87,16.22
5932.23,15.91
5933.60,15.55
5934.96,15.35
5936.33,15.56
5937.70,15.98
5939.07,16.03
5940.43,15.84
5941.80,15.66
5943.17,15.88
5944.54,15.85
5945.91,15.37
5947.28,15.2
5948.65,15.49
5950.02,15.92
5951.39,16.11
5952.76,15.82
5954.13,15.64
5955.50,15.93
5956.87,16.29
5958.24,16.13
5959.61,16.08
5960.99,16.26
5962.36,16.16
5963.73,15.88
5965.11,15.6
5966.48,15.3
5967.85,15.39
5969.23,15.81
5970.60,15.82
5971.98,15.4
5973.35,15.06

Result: 0.96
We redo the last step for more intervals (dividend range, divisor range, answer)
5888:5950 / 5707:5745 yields 0.94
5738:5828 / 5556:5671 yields 0.99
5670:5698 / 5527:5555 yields 1.00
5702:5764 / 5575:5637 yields 0.99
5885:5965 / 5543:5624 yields 0.93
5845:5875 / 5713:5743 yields 0.98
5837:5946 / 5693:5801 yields 0.95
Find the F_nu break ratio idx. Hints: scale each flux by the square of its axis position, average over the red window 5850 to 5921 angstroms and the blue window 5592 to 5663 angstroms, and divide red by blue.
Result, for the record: 1.02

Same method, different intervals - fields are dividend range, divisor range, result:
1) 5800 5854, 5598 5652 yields 1.05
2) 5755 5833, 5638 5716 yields 1.05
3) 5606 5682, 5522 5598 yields 1.03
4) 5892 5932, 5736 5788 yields 0.95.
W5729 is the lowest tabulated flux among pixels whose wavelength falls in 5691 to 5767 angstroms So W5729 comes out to 14.25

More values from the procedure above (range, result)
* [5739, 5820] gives 15.06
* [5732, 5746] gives 16.7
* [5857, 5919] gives 12.84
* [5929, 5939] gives 15.35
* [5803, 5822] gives 15.46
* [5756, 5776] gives 15.65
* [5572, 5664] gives 14.69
